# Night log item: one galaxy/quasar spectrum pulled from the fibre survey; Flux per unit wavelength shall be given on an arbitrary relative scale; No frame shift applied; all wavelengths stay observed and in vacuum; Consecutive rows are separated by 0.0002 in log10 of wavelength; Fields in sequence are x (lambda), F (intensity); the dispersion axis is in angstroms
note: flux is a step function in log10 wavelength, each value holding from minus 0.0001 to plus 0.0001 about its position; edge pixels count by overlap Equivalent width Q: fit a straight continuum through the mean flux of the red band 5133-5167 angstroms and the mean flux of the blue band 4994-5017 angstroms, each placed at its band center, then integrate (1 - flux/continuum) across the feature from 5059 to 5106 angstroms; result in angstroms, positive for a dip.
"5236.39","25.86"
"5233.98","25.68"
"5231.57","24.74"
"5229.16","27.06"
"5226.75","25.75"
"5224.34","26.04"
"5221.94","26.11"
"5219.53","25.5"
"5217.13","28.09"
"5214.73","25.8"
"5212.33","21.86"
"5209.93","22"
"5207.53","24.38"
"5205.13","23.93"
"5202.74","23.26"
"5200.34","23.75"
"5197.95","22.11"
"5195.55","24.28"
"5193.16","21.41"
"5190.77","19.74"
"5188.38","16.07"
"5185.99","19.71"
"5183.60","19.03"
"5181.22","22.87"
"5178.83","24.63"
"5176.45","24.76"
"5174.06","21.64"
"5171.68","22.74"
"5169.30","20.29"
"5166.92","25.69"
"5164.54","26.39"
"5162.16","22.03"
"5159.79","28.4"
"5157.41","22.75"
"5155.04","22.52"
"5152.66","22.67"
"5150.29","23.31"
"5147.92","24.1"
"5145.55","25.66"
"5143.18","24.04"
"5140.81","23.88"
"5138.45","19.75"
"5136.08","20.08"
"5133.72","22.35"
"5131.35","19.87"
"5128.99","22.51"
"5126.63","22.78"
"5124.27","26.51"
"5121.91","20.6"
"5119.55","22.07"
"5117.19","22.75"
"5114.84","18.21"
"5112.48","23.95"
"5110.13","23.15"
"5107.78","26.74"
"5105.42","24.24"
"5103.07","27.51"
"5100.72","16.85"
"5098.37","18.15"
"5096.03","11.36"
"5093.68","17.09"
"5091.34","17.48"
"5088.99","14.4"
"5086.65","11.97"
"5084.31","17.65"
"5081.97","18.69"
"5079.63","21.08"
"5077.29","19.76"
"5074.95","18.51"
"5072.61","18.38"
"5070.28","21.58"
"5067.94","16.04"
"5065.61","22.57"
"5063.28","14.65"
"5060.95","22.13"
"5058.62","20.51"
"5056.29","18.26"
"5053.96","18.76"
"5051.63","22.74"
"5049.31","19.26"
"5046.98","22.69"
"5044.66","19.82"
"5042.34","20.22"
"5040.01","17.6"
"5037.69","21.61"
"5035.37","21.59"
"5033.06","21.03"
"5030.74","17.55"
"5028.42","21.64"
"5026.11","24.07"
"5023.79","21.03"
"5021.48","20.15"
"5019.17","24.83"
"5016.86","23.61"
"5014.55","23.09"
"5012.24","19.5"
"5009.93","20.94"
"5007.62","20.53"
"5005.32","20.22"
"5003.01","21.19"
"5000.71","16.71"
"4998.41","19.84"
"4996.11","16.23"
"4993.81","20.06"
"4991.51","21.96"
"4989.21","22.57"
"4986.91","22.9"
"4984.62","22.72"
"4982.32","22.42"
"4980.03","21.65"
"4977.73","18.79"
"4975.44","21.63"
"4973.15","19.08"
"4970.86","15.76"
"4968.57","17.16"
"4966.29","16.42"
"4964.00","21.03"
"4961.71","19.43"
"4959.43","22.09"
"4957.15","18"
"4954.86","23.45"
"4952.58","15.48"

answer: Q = 7.35 angstroms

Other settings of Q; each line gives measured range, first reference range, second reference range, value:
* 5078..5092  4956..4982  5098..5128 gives 3.22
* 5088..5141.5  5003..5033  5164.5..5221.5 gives 3.04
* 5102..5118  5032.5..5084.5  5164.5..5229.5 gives -2.04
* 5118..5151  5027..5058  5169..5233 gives -0.97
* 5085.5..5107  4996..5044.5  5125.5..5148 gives 3.93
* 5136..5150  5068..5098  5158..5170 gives -0.25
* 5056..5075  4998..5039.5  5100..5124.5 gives 2.35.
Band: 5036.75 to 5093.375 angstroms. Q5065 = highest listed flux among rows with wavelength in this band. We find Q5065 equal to 22.74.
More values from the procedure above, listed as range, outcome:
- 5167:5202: 24.76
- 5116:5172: 28.4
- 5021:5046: 24.07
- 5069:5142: 27.51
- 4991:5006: 21.96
